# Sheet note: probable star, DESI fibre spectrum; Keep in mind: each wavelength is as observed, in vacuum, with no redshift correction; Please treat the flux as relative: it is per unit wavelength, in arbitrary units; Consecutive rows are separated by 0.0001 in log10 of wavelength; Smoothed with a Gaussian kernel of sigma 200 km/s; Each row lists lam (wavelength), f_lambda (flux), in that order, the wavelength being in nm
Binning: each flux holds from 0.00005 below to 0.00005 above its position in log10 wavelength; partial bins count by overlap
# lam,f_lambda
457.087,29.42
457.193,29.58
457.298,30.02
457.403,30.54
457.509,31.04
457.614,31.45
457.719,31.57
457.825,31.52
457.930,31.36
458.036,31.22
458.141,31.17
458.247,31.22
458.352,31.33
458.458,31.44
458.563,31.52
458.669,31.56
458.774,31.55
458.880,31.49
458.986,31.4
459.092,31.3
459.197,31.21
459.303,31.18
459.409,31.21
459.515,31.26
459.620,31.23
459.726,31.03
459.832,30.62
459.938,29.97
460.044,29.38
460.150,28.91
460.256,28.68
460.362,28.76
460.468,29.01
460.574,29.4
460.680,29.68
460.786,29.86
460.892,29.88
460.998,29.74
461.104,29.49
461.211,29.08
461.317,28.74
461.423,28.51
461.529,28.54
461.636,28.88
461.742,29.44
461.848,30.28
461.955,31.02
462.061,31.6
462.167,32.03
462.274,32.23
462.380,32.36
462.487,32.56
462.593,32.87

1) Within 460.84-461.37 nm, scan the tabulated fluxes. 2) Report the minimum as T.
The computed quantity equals 28.74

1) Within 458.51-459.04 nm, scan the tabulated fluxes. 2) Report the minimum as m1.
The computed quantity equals 31.4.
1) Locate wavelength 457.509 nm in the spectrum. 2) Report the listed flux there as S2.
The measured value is 31.04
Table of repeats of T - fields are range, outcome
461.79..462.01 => 30.28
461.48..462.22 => 28.54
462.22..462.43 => 32.23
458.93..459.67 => 31.18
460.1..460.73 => 28.68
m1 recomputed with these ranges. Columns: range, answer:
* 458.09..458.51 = 31.17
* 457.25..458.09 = 30.02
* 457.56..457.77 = 31.45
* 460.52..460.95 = 29.4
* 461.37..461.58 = 28.51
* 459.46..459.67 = 31.23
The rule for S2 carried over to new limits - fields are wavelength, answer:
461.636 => 28.88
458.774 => 31.55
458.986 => 31.4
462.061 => 31.6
